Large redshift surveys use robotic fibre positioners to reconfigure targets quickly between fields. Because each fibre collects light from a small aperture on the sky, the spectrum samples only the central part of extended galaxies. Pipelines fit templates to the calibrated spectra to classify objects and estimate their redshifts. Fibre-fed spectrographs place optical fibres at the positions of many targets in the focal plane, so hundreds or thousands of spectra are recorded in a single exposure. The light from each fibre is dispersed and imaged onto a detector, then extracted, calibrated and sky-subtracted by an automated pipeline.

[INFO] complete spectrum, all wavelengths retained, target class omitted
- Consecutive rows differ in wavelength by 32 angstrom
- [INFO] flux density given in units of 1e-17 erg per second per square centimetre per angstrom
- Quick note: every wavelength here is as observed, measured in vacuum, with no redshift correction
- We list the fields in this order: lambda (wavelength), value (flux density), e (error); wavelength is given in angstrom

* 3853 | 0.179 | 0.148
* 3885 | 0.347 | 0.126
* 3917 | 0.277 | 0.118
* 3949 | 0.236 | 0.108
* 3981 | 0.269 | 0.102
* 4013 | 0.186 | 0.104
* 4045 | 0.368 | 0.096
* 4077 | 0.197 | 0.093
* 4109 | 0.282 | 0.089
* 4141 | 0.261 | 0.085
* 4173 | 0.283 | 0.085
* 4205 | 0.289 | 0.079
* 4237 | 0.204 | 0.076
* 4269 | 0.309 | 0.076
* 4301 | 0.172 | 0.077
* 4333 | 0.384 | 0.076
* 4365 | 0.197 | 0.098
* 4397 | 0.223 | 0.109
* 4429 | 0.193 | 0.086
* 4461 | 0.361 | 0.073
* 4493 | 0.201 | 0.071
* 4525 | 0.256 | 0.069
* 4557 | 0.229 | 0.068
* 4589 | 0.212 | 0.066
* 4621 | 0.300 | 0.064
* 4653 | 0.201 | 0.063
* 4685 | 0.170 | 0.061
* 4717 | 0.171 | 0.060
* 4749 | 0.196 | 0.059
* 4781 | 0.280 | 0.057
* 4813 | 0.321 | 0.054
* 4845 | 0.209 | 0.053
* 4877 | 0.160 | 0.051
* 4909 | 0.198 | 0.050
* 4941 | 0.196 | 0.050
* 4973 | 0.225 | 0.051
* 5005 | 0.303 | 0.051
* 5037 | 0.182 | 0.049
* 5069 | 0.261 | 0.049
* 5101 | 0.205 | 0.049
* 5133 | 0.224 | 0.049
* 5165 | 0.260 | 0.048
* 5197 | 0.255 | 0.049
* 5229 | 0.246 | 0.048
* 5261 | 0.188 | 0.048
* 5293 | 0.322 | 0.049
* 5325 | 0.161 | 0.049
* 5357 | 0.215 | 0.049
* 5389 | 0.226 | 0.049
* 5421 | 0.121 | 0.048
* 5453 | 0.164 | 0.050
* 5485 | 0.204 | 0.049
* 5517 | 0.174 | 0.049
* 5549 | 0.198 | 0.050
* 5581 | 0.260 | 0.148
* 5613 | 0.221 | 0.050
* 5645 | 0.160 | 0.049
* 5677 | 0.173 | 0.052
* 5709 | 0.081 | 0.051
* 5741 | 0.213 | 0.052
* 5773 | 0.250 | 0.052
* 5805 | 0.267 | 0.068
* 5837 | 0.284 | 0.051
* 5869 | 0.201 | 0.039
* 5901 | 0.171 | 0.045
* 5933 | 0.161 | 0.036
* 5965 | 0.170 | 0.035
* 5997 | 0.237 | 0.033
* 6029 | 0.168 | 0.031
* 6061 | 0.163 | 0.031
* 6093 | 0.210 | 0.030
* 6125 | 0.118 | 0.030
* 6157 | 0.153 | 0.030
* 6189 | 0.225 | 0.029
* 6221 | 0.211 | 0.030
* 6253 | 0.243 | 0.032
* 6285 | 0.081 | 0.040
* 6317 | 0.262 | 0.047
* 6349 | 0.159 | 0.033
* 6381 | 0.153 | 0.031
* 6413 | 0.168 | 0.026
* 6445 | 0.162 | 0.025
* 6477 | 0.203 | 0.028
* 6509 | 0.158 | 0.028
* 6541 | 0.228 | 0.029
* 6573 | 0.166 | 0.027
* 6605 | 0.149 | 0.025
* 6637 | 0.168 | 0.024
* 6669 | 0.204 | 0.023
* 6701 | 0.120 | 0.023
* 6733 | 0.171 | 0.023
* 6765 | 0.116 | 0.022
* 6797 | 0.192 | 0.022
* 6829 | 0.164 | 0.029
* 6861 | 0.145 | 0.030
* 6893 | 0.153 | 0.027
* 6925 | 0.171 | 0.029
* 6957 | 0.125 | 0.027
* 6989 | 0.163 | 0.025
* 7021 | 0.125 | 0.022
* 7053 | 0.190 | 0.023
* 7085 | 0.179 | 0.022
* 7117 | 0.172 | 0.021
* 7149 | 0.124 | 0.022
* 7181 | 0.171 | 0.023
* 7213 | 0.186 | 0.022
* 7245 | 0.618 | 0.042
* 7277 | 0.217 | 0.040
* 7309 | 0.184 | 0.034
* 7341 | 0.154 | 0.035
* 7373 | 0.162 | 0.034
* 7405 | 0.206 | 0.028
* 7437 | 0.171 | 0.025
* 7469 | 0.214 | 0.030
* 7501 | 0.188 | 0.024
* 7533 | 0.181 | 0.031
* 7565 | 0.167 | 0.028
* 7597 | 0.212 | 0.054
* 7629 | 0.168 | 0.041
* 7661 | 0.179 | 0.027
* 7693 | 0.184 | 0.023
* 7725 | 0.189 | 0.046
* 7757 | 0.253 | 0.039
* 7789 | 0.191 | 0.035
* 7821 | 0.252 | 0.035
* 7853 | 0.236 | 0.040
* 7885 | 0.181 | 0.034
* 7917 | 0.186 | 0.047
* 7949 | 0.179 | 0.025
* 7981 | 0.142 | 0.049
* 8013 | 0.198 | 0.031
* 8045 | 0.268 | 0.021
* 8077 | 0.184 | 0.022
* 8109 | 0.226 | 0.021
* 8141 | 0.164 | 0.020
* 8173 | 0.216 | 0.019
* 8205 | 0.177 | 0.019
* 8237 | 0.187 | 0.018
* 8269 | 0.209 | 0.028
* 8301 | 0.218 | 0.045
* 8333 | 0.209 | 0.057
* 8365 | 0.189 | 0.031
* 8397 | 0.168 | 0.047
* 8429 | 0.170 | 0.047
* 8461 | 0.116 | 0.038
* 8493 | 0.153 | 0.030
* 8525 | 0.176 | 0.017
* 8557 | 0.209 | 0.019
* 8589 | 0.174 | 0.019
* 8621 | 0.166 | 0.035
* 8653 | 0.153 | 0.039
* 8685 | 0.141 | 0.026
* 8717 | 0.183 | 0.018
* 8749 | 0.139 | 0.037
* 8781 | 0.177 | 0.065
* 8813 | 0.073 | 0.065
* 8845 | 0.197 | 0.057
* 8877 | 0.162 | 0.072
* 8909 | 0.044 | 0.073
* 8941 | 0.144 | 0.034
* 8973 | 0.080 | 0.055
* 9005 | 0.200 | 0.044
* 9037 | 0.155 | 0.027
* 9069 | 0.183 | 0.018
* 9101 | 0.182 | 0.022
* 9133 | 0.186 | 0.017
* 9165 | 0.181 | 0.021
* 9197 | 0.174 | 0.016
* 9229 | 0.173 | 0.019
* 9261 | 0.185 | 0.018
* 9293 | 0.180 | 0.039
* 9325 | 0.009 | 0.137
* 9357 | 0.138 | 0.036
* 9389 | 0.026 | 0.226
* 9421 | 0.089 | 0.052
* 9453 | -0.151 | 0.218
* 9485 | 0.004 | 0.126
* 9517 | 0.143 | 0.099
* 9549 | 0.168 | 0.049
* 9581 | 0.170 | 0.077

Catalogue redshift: 0.94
